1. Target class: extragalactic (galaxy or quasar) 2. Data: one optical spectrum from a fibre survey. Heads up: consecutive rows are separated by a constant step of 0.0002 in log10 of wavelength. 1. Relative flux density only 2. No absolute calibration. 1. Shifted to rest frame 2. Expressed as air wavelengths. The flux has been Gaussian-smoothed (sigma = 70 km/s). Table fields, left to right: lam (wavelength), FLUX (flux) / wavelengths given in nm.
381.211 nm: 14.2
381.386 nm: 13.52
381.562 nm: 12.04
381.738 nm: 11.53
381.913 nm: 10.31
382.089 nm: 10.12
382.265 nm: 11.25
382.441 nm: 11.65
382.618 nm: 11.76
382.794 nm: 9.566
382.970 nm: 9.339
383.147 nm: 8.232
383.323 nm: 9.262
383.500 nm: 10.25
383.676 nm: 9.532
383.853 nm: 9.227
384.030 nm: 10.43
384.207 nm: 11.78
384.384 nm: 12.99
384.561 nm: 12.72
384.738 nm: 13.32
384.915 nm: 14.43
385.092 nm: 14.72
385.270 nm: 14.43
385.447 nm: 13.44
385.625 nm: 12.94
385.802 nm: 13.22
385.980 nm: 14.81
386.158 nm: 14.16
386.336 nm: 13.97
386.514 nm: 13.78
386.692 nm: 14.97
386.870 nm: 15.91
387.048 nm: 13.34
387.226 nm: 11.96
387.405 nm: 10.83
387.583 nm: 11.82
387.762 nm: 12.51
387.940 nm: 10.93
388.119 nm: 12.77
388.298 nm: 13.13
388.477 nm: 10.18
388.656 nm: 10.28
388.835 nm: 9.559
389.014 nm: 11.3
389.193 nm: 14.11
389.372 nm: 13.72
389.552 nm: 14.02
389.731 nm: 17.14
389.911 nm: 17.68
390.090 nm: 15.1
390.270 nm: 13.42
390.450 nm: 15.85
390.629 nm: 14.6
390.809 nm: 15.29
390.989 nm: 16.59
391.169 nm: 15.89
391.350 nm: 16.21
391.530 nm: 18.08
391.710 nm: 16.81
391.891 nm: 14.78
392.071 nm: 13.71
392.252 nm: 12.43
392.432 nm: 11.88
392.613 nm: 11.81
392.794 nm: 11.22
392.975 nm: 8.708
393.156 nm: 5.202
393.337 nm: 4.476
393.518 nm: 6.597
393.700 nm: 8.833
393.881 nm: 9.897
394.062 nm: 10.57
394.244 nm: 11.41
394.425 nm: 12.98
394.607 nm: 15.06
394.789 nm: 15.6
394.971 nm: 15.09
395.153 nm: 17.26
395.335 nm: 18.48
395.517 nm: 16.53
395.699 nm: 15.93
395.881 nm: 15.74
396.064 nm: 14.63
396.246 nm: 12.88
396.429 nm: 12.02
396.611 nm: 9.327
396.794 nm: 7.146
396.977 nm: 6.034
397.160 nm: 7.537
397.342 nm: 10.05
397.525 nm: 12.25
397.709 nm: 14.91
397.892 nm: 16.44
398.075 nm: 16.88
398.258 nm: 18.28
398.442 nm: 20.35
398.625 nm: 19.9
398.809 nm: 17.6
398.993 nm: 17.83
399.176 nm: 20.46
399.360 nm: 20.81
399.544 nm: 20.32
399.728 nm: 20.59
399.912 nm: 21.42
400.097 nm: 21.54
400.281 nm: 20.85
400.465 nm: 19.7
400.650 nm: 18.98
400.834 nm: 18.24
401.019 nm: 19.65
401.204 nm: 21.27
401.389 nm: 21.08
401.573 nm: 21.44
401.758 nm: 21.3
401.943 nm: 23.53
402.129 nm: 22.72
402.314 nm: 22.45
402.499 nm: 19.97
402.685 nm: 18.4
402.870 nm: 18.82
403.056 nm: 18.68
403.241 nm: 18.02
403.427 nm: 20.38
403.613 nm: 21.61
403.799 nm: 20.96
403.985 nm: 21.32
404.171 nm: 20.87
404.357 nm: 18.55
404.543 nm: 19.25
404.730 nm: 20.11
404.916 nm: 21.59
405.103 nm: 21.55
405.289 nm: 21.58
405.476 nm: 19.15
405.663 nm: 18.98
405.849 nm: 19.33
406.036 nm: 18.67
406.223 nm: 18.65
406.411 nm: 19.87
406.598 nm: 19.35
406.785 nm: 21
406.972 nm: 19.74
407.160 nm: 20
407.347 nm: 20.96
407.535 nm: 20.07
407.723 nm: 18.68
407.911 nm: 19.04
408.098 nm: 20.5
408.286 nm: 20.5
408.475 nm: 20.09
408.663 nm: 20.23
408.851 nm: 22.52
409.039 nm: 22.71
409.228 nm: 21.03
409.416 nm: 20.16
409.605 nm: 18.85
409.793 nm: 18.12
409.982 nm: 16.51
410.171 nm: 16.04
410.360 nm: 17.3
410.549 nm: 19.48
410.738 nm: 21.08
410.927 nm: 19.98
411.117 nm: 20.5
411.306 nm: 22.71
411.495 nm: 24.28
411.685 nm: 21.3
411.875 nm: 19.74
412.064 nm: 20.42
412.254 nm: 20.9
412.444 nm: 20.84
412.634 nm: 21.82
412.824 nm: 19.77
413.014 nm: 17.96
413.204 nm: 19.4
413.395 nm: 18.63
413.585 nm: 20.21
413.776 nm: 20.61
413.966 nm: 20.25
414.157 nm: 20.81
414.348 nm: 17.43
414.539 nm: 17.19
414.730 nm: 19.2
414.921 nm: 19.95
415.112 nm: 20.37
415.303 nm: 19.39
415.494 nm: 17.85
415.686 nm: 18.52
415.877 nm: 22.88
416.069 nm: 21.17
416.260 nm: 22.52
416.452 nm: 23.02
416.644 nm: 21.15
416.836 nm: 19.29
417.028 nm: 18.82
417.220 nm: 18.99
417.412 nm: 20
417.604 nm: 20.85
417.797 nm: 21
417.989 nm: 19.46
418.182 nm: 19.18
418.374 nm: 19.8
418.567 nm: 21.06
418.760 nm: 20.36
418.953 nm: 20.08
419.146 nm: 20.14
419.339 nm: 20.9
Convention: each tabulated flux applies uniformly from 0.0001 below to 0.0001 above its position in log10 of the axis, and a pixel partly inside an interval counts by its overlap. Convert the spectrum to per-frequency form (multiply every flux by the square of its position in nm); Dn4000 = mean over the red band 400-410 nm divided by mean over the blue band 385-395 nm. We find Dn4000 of 1.7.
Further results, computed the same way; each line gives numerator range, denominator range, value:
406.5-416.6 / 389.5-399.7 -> 1.55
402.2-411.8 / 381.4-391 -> 1.76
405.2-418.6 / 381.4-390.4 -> 1.83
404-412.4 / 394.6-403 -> 1.21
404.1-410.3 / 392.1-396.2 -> 1.71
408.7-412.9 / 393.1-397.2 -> 1.85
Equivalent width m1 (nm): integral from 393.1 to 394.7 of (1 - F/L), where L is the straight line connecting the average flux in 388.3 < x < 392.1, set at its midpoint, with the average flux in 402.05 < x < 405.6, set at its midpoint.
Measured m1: 0.652 nm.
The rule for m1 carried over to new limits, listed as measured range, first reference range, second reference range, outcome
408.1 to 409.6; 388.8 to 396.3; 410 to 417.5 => -0.19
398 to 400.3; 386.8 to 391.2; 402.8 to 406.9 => -0.28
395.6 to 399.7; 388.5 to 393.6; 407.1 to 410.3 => 0.17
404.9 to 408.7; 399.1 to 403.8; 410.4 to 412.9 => 0.14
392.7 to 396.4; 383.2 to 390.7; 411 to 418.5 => 0.65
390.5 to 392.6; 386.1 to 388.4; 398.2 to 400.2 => 0.07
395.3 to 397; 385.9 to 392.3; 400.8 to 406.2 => 0.40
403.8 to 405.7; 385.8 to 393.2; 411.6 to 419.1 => -0.33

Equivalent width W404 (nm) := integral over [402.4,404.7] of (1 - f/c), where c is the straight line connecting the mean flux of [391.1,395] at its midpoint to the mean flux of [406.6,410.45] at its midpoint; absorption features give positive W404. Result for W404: -0.33 nm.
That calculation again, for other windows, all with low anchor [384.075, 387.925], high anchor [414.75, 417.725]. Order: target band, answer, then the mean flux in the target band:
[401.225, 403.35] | -0.44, 20.6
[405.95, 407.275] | -0.11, 19.6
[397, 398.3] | 0.23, 13.2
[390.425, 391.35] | -0.08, 15.7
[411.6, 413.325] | -0.07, 20.2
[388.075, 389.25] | 0.21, 11.5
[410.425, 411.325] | -0.07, 20.5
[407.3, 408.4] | -0.09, 19.9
